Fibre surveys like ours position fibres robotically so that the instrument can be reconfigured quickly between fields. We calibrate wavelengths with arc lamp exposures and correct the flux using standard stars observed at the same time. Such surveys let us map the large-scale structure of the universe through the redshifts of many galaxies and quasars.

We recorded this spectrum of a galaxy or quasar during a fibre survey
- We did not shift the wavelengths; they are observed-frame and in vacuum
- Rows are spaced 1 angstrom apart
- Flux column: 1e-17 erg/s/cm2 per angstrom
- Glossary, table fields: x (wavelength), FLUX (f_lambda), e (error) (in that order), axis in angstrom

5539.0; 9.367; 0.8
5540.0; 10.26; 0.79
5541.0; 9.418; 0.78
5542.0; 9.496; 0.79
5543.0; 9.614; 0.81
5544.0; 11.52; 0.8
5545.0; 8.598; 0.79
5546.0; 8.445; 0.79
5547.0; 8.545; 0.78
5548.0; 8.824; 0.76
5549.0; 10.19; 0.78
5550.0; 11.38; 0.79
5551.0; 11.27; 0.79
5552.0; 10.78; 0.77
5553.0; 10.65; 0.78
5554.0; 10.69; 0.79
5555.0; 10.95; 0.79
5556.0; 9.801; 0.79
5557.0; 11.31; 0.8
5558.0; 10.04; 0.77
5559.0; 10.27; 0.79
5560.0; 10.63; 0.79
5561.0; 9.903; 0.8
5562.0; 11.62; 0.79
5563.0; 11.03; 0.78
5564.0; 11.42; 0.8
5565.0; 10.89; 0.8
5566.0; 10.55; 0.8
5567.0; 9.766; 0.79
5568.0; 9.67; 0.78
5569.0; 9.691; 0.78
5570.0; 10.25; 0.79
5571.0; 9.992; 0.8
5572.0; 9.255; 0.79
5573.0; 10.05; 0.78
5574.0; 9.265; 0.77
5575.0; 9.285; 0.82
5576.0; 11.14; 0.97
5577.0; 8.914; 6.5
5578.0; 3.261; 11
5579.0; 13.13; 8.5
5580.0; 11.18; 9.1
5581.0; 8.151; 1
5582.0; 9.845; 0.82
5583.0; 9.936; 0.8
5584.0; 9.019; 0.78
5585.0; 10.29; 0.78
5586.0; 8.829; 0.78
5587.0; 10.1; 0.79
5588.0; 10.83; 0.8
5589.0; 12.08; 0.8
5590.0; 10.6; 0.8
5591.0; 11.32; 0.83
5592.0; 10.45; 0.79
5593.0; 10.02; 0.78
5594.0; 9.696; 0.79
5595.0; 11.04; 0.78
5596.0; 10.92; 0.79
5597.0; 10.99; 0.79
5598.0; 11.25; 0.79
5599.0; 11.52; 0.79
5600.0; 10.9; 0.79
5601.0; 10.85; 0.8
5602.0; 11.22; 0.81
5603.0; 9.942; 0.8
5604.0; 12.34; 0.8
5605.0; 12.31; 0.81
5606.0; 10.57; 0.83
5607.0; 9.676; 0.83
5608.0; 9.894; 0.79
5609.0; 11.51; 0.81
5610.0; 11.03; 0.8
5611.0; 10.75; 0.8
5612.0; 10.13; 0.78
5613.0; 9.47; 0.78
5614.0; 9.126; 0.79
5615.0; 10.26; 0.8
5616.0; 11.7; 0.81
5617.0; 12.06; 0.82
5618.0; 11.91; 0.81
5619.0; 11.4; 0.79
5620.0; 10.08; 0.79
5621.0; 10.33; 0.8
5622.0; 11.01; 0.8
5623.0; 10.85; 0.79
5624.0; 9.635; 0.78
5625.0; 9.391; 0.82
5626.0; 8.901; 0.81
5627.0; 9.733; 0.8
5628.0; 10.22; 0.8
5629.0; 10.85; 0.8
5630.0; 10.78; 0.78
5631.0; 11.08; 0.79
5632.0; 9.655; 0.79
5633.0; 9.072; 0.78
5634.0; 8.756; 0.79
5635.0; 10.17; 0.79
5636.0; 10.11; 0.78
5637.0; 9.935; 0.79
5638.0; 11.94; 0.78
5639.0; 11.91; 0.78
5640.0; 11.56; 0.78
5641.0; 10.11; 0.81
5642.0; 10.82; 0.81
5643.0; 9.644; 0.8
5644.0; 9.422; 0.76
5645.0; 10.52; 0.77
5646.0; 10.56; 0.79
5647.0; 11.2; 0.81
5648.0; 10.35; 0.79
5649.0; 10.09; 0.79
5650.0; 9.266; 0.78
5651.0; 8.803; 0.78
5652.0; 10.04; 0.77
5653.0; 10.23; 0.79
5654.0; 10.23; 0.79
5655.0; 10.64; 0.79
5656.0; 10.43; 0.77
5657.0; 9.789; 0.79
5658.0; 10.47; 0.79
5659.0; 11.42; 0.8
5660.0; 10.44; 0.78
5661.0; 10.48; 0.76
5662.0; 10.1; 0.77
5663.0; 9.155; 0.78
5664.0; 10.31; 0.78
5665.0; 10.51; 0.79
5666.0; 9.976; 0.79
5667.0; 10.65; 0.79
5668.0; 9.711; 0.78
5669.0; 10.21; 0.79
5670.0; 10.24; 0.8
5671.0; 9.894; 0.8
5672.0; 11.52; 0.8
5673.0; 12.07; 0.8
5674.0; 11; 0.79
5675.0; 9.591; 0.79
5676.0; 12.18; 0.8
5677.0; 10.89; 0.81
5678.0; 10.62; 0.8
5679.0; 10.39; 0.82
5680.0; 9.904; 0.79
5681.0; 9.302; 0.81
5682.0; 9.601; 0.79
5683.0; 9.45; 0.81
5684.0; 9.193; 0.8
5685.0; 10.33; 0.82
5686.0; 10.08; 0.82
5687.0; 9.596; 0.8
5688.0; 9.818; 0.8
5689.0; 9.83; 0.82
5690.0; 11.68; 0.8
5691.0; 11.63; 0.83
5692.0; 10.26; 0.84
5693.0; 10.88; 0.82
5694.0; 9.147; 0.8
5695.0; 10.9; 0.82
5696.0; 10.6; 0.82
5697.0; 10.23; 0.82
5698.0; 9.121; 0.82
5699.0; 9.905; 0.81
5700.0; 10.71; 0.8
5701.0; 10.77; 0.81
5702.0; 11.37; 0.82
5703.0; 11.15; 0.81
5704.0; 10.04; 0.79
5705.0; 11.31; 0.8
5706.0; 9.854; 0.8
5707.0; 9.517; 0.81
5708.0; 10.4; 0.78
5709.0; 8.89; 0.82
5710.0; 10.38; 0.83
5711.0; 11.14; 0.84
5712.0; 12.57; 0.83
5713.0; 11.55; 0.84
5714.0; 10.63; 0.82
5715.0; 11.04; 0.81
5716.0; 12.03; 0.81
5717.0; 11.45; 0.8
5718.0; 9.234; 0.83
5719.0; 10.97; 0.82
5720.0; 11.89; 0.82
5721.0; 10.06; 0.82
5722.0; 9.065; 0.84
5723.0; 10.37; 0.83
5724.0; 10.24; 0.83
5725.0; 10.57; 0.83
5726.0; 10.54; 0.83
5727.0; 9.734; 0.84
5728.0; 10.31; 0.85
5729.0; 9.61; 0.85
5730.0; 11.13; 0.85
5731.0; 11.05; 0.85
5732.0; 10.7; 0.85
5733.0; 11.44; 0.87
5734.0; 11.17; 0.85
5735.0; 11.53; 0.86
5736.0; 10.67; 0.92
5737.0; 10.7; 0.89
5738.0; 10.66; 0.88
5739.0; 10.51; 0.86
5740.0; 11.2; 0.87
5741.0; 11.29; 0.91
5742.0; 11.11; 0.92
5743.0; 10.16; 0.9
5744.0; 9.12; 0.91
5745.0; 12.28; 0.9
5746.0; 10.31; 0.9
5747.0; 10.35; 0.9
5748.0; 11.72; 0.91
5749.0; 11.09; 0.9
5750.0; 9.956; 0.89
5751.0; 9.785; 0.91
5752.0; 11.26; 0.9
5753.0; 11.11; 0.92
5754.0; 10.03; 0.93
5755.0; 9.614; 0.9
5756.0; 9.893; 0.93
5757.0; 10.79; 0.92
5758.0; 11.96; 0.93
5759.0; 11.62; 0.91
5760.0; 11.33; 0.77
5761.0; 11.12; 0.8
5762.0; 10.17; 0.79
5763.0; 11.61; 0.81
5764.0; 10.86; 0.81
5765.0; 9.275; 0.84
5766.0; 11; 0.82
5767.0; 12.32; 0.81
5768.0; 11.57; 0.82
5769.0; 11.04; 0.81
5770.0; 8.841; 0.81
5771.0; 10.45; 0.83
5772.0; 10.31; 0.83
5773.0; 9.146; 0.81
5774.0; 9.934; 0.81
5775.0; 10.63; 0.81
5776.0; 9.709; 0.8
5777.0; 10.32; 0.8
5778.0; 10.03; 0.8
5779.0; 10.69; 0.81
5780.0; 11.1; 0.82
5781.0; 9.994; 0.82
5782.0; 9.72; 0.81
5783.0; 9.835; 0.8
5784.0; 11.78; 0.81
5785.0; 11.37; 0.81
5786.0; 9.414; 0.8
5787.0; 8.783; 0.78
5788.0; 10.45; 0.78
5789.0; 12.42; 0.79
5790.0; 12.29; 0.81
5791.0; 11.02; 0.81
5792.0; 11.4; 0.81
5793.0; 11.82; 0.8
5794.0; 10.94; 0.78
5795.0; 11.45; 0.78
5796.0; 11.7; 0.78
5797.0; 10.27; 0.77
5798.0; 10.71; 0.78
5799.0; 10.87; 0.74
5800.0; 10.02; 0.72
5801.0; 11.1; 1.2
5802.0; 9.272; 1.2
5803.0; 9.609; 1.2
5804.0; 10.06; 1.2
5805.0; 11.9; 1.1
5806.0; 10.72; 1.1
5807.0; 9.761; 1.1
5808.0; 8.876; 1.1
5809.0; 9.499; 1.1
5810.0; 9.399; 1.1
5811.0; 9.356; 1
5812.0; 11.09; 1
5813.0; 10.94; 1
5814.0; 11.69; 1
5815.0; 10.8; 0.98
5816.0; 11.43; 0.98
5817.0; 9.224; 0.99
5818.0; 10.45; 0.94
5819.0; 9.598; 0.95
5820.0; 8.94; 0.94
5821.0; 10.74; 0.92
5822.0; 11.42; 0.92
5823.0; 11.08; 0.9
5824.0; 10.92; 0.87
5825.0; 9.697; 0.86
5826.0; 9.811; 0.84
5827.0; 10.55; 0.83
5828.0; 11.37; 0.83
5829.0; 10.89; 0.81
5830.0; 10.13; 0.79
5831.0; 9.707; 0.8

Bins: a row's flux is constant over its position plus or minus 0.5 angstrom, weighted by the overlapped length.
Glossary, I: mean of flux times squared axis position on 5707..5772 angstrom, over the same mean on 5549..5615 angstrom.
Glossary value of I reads 1.1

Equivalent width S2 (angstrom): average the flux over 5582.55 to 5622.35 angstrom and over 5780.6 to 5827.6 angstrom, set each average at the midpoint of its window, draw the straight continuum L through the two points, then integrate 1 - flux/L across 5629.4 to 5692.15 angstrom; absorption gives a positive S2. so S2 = 1.91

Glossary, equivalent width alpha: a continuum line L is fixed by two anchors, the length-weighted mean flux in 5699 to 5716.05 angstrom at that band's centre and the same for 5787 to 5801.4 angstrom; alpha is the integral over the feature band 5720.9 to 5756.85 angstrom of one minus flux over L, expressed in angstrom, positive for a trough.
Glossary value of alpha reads 0.95 angstrom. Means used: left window 10.7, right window 11.1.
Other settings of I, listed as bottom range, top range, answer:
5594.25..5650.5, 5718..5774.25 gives 1.05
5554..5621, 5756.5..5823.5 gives 1.09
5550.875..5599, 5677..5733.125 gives 1.07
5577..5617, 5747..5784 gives 1.08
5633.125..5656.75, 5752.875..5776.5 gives 1.08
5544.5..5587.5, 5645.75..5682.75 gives 1.07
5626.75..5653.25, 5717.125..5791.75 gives 1.08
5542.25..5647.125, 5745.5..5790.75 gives 1.09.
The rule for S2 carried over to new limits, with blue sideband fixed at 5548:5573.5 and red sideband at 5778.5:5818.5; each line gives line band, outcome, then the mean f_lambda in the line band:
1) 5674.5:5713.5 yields 0.5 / 10.4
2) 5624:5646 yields 0.6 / 10.2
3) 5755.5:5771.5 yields -0.5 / 10.9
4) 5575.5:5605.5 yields 0.2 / 10.4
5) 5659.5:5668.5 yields 0.3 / 10.1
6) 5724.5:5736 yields -0.2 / 10.7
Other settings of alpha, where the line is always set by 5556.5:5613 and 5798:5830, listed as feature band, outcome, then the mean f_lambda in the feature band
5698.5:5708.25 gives -0.1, 10.5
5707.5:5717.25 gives -0.6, 11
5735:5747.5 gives -0.4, 10.7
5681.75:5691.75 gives 0.2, 10.1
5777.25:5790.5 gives -0.3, 10.6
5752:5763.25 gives -0.5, 10.8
